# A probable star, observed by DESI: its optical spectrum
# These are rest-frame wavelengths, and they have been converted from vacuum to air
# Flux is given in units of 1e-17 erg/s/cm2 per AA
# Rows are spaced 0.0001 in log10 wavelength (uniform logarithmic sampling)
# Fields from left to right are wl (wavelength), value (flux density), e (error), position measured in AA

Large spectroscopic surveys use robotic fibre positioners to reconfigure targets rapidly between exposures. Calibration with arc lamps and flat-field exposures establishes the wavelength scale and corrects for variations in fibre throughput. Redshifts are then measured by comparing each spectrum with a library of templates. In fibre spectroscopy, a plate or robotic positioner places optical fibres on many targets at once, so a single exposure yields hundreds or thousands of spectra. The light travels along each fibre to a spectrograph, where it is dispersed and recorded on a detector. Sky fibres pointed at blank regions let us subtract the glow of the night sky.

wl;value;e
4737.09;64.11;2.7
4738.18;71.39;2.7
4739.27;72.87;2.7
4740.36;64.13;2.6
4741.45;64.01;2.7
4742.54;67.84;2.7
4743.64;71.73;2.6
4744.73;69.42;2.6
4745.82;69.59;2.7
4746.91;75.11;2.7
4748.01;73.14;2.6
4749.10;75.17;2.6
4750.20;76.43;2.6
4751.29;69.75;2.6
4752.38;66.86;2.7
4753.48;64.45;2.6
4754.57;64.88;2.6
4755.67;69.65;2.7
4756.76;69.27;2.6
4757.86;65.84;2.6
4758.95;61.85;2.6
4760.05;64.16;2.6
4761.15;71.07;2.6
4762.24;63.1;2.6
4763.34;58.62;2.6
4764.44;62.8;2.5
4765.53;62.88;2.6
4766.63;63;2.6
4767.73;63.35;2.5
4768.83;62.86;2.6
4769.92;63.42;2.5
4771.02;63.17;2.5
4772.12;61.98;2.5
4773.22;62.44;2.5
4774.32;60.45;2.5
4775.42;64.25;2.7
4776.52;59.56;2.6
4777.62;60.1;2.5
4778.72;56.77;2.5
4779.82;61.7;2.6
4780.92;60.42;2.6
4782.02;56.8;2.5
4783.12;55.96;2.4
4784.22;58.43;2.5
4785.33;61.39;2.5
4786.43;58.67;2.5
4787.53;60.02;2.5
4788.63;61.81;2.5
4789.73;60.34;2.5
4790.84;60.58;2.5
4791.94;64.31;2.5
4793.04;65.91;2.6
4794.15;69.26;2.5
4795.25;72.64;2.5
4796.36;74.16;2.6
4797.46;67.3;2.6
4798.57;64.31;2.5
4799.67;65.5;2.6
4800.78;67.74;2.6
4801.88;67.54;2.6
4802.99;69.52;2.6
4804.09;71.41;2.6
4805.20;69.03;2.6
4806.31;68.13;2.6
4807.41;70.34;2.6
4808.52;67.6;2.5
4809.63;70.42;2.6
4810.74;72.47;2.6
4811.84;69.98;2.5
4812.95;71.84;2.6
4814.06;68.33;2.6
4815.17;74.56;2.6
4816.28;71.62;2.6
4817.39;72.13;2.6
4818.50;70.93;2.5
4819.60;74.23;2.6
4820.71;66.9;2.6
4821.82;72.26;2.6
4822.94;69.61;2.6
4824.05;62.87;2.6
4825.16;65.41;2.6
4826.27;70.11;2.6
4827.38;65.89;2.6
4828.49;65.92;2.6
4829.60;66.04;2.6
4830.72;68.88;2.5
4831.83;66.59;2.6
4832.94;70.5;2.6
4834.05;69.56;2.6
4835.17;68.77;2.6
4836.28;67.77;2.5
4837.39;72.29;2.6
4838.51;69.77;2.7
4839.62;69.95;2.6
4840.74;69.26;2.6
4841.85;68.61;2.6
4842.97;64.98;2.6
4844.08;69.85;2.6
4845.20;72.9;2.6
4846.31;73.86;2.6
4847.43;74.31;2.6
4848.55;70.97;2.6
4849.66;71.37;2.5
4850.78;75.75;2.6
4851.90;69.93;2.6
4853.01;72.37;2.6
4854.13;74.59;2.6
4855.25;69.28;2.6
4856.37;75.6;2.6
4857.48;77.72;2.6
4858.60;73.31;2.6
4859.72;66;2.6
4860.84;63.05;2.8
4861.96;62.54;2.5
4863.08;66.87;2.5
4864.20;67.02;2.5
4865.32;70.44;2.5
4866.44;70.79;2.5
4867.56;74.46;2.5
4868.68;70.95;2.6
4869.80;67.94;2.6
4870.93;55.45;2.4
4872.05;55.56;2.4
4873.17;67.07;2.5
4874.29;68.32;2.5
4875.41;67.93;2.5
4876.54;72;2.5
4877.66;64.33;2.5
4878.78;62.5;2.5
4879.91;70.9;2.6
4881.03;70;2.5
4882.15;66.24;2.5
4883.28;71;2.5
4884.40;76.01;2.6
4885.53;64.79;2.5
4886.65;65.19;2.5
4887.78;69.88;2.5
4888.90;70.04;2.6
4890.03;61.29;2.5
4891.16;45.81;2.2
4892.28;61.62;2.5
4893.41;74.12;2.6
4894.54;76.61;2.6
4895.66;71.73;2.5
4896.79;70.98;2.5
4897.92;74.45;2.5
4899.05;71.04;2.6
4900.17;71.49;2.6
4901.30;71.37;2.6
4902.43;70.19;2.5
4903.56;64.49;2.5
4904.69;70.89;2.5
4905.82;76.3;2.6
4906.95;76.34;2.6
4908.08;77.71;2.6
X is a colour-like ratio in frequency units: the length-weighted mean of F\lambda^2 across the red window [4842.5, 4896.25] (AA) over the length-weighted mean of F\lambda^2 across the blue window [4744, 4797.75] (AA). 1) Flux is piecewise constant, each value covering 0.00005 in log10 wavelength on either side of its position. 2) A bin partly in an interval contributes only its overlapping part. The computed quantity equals 1.1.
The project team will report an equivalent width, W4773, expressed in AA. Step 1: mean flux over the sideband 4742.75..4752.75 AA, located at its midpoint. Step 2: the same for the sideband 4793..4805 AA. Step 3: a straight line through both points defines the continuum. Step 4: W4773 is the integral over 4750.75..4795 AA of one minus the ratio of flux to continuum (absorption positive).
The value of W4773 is 4.7 AA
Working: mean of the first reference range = 71.9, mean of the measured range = 62.9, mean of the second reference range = 68.8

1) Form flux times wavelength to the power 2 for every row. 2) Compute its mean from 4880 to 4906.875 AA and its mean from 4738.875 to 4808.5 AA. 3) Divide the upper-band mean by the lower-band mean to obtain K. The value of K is 1.11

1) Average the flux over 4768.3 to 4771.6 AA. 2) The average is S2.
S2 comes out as 63.2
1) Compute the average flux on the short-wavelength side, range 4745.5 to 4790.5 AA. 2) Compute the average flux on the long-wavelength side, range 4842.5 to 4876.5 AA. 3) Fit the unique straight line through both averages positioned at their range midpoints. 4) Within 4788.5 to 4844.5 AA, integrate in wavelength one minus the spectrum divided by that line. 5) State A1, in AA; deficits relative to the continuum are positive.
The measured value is -1.5 AA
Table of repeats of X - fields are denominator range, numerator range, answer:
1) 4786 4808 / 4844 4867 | 1.09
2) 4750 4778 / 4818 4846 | 1.10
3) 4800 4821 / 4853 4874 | 0.99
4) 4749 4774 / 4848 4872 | 1.11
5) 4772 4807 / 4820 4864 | 1.11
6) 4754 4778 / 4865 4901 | 1.12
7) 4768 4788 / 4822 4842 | 1.15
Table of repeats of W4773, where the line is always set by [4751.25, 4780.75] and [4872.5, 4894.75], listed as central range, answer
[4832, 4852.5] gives -1.5 AA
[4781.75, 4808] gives -0.3 AA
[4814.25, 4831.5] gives -1.0 AA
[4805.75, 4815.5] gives -0.8 AA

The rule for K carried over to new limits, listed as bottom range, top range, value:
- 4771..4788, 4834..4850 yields 1.20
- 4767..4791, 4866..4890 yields 1.16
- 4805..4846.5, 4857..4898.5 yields 1.00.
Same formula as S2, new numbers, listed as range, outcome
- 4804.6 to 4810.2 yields 69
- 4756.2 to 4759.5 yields 65.8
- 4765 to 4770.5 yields 63.1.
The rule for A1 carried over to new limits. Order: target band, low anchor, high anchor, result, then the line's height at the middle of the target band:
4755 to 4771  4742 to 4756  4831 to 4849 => 1.33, 70.2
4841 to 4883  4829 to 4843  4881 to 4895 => -0.75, 67.9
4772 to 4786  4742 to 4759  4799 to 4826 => 1.94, 69.6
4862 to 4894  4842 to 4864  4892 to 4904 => 1.89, 70.9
